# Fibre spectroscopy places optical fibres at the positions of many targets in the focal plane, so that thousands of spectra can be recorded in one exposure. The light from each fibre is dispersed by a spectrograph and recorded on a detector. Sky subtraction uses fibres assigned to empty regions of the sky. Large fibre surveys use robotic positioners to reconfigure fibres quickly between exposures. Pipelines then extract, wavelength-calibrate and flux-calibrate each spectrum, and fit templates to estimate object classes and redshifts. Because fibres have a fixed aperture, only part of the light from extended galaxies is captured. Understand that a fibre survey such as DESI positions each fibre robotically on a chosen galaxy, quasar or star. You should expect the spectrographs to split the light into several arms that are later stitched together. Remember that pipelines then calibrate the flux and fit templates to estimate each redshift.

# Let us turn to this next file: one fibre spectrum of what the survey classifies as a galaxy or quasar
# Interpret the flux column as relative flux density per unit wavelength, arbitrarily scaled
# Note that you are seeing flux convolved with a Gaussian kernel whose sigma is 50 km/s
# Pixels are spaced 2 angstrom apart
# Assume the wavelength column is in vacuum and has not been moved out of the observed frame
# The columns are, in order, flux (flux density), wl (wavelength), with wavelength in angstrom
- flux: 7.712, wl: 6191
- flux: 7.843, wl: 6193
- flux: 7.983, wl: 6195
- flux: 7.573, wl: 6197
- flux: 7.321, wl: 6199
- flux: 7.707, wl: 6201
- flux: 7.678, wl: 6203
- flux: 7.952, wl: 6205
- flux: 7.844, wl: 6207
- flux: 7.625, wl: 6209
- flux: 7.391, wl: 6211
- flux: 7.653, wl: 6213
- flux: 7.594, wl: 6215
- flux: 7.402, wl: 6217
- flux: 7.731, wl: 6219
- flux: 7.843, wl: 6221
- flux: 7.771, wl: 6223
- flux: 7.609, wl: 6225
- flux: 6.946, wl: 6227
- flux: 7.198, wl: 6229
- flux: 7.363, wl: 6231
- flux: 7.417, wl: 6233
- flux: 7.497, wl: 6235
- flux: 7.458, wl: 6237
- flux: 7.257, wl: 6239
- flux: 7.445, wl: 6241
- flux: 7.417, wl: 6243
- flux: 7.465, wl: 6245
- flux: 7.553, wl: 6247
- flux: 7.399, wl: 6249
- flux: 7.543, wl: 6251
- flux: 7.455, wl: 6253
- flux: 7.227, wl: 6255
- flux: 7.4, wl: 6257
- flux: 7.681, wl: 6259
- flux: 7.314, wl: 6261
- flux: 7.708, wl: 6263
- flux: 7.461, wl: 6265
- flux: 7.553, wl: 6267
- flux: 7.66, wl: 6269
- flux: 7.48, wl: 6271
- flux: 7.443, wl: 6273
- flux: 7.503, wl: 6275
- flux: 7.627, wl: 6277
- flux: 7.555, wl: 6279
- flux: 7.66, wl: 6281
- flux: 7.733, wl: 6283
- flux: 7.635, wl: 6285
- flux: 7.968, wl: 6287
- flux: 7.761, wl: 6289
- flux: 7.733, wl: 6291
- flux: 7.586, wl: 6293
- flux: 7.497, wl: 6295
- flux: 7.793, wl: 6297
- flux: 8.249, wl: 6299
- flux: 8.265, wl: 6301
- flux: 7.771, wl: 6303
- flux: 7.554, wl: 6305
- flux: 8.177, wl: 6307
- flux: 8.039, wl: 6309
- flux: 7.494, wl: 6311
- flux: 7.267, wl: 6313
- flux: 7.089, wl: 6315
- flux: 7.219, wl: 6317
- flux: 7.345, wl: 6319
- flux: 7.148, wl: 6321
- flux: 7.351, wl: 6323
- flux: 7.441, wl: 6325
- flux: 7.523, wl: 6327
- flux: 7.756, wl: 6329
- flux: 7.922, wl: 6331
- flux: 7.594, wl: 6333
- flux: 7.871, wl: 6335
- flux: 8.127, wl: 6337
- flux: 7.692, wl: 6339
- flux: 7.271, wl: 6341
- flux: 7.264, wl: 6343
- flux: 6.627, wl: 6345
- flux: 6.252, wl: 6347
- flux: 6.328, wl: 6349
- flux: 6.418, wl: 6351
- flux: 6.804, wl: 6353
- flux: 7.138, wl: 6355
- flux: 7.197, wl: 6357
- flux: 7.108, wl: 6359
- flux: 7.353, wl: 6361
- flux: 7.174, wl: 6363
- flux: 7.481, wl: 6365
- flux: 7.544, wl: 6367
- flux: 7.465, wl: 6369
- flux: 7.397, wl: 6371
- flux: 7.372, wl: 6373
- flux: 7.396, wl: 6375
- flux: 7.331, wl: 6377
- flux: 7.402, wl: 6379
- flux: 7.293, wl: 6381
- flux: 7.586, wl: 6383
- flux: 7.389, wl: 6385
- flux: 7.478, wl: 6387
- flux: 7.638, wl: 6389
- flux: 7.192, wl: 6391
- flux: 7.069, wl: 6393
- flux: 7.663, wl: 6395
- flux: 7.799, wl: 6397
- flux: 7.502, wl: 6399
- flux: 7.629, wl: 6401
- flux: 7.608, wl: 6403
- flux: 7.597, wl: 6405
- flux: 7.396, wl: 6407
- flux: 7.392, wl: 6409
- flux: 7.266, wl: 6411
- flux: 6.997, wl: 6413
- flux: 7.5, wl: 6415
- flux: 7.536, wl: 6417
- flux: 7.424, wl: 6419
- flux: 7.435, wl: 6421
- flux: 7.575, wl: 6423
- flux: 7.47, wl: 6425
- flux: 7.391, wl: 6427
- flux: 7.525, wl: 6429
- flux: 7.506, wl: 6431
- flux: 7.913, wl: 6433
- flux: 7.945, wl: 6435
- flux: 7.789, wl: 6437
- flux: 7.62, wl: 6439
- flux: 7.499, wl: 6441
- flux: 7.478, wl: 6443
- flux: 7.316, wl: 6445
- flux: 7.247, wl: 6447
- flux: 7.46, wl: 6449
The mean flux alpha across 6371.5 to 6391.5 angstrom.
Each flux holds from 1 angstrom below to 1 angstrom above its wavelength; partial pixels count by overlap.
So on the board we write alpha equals 7.41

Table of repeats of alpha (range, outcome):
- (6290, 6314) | 7.79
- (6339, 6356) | 6.82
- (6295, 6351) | 7.48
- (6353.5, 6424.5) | 7.41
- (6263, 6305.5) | 7.69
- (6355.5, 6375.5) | 7.34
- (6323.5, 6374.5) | 7.29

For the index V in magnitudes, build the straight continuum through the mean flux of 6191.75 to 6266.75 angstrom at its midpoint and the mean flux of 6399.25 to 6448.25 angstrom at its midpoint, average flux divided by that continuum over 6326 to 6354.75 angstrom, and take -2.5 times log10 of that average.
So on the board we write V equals 0.04 mag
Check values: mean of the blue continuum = 7.53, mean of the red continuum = 7.5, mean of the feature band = 7.24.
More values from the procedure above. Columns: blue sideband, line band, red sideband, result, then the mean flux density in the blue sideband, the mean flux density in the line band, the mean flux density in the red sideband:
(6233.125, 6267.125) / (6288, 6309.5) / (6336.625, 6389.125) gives -0.071 mag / 7.46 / 7.85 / 7.22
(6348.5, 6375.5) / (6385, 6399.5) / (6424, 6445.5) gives -0.019 mag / 7.17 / 7.47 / 7.59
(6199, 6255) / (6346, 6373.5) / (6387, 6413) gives 0.061 mag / 7.52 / 7.07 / 7.46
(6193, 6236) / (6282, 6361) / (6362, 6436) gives 0.008 mag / 7.58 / 7.46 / 7.47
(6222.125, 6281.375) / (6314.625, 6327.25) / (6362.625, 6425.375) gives 0.023 mag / 7.47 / 7.3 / 7.44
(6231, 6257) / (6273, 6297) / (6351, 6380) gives -0.041 mag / 7.42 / 7.66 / 7.27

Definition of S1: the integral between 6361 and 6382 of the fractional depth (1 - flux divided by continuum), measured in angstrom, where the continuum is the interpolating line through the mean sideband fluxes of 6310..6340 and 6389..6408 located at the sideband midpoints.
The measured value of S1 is 0.4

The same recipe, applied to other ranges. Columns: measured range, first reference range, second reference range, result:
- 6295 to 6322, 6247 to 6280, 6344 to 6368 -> -1.5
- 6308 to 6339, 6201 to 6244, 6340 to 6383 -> -1.3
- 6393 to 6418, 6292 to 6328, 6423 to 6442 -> 0.5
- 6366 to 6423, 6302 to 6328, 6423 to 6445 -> 0.9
